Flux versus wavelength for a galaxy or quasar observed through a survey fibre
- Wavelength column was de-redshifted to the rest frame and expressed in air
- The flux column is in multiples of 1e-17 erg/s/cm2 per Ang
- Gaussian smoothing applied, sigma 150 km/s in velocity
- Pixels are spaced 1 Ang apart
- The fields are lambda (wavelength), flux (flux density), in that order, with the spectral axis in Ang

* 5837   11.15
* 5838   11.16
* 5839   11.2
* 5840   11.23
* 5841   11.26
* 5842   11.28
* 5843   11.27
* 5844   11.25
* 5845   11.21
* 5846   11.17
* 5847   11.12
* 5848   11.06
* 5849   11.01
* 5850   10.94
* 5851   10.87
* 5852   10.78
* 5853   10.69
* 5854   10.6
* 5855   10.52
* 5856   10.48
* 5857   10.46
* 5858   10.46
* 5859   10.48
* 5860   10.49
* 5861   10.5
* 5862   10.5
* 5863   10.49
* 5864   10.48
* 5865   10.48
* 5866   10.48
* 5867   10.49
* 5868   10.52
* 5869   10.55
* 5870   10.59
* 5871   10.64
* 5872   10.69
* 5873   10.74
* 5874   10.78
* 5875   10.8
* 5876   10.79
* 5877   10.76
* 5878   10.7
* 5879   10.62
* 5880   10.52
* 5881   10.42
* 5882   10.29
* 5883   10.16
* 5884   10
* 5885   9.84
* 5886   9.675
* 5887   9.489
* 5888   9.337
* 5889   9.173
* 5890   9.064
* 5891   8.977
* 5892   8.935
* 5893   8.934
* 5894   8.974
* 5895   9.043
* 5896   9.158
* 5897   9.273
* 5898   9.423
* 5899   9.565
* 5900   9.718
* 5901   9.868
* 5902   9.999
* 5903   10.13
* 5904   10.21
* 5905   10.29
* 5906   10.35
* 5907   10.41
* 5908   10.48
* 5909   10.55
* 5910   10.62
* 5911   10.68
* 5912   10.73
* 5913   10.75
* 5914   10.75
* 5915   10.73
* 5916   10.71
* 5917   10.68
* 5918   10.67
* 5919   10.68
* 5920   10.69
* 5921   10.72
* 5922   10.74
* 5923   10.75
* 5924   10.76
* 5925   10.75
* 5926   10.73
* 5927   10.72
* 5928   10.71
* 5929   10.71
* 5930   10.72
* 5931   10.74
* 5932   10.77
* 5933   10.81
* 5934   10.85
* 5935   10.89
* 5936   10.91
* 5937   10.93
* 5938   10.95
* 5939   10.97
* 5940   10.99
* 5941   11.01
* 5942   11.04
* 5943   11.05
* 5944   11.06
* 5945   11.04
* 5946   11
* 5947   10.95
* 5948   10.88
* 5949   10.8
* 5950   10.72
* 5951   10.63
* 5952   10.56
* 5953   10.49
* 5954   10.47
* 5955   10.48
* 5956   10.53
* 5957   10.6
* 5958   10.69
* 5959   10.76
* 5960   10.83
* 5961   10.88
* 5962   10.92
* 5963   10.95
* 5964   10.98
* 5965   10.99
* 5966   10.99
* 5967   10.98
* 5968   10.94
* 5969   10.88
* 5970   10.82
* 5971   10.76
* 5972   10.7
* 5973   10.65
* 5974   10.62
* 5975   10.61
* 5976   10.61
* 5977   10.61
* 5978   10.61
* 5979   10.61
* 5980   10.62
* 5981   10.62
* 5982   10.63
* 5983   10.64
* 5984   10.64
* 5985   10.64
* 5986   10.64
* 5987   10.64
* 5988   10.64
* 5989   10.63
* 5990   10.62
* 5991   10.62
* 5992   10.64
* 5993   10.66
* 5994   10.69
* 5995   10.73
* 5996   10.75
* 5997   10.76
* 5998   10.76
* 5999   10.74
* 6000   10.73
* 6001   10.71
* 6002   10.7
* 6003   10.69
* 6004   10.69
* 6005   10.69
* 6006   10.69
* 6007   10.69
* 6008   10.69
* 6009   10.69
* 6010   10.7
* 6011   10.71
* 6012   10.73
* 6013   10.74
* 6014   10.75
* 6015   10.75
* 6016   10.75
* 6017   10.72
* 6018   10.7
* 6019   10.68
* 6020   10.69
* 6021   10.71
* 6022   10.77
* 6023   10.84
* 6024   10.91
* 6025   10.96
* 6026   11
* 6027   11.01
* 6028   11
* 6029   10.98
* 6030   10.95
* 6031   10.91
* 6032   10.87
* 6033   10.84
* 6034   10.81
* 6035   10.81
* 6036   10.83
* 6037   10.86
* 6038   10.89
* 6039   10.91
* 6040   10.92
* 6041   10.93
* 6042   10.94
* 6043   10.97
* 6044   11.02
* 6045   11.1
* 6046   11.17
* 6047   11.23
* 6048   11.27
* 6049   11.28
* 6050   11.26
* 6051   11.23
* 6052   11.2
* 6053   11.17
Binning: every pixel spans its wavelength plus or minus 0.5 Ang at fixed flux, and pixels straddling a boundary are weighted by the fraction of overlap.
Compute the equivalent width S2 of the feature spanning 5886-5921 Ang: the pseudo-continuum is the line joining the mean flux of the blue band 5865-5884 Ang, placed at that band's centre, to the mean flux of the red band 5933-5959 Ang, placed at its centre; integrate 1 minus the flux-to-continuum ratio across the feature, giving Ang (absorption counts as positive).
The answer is 2.3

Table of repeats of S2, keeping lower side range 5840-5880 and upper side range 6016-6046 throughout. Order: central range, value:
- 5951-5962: 0.2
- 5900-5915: 0.5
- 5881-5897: 2.0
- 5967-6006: 0.6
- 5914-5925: 0.1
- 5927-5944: -0.1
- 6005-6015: 0.1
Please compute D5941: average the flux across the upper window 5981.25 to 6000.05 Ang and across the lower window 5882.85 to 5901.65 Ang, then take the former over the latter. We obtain 1.1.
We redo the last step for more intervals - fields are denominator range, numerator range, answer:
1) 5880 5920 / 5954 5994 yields 1.07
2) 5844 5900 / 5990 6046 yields 1.05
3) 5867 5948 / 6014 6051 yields 1.05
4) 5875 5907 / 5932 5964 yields 1.10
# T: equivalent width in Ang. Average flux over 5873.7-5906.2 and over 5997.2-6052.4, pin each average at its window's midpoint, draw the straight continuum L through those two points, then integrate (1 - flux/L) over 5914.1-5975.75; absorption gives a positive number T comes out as -3.2 Ang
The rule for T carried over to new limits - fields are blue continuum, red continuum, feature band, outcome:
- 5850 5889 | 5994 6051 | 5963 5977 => -0.1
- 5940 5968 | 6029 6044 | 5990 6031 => 0.4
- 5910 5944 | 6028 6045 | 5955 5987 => 0.3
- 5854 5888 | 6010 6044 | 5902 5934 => -0.2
